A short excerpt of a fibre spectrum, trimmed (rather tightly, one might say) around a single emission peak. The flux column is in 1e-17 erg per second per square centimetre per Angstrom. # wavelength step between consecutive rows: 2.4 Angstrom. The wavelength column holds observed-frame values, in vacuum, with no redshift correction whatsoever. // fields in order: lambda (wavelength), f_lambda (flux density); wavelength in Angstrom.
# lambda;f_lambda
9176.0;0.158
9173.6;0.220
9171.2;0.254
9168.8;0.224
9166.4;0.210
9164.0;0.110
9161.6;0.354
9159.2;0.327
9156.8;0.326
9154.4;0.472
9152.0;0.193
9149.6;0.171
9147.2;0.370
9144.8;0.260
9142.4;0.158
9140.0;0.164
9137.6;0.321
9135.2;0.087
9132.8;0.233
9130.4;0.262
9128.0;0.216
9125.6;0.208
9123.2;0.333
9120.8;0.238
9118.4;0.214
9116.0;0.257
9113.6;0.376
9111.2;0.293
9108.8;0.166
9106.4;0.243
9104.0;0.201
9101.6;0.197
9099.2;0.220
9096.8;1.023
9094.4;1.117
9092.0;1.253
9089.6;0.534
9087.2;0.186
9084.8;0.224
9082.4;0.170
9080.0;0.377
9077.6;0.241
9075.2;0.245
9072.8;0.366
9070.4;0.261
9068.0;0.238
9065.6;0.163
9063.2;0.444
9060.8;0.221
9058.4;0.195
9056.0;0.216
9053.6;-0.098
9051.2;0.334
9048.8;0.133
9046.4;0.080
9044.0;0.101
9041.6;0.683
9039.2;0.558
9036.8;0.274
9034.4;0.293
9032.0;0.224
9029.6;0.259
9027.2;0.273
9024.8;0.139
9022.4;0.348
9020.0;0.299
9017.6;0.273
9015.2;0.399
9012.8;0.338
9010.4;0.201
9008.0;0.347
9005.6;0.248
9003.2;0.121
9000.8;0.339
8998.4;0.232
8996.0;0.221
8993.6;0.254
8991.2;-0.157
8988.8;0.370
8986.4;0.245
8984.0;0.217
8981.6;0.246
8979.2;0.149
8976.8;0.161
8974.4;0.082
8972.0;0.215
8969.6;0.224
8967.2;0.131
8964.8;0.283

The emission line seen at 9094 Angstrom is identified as H-beta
